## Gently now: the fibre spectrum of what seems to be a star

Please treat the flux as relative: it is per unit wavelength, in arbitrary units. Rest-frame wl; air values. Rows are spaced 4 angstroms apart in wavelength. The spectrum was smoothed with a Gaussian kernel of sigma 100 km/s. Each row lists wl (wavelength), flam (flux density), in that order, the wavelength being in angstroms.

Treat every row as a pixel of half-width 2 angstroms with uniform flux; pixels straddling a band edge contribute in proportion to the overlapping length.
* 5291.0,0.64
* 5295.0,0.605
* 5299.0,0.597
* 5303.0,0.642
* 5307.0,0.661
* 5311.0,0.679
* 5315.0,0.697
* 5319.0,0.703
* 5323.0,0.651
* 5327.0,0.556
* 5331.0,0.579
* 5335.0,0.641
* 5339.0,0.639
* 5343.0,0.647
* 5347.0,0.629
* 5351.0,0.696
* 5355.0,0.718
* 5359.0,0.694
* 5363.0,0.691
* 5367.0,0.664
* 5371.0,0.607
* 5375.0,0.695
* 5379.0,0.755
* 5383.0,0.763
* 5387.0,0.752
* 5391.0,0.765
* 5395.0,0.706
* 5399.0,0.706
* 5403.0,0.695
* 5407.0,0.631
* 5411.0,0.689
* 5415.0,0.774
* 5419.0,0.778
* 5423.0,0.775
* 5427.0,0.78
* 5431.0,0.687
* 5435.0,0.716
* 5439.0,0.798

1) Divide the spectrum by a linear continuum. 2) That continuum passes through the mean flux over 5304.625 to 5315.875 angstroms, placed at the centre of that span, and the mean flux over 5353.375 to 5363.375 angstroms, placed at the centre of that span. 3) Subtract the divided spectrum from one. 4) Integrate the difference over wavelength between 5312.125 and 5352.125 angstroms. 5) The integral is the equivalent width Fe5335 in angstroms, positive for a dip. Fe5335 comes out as 2.6 angstroms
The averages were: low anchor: 0.676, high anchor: 0.702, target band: 0.643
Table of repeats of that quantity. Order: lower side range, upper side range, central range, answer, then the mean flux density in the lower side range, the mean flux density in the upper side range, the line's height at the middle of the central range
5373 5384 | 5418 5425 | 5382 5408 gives 1.1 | 0.735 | 0.776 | 0.751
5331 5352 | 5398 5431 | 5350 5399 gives -2.1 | 0.641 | 0.727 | 0.68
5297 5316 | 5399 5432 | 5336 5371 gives 0.9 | 0.653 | 0.726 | 0.685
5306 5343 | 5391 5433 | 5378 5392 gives -1.2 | 0.645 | 0.724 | 0.7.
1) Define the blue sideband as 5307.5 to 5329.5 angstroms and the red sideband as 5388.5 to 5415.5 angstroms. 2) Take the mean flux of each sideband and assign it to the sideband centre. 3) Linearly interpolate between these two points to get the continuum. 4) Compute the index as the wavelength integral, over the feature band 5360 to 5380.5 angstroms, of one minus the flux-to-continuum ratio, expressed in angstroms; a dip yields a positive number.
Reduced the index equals 0.18 angstroms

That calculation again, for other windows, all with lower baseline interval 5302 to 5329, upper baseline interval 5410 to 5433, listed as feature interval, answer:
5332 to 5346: 0.83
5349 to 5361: -0.20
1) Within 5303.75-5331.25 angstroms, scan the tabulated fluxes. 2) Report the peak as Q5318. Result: 0.703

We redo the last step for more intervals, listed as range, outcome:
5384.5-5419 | 0.778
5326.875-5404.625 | 0.765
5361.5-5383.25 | 0.763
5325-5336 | 0.641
